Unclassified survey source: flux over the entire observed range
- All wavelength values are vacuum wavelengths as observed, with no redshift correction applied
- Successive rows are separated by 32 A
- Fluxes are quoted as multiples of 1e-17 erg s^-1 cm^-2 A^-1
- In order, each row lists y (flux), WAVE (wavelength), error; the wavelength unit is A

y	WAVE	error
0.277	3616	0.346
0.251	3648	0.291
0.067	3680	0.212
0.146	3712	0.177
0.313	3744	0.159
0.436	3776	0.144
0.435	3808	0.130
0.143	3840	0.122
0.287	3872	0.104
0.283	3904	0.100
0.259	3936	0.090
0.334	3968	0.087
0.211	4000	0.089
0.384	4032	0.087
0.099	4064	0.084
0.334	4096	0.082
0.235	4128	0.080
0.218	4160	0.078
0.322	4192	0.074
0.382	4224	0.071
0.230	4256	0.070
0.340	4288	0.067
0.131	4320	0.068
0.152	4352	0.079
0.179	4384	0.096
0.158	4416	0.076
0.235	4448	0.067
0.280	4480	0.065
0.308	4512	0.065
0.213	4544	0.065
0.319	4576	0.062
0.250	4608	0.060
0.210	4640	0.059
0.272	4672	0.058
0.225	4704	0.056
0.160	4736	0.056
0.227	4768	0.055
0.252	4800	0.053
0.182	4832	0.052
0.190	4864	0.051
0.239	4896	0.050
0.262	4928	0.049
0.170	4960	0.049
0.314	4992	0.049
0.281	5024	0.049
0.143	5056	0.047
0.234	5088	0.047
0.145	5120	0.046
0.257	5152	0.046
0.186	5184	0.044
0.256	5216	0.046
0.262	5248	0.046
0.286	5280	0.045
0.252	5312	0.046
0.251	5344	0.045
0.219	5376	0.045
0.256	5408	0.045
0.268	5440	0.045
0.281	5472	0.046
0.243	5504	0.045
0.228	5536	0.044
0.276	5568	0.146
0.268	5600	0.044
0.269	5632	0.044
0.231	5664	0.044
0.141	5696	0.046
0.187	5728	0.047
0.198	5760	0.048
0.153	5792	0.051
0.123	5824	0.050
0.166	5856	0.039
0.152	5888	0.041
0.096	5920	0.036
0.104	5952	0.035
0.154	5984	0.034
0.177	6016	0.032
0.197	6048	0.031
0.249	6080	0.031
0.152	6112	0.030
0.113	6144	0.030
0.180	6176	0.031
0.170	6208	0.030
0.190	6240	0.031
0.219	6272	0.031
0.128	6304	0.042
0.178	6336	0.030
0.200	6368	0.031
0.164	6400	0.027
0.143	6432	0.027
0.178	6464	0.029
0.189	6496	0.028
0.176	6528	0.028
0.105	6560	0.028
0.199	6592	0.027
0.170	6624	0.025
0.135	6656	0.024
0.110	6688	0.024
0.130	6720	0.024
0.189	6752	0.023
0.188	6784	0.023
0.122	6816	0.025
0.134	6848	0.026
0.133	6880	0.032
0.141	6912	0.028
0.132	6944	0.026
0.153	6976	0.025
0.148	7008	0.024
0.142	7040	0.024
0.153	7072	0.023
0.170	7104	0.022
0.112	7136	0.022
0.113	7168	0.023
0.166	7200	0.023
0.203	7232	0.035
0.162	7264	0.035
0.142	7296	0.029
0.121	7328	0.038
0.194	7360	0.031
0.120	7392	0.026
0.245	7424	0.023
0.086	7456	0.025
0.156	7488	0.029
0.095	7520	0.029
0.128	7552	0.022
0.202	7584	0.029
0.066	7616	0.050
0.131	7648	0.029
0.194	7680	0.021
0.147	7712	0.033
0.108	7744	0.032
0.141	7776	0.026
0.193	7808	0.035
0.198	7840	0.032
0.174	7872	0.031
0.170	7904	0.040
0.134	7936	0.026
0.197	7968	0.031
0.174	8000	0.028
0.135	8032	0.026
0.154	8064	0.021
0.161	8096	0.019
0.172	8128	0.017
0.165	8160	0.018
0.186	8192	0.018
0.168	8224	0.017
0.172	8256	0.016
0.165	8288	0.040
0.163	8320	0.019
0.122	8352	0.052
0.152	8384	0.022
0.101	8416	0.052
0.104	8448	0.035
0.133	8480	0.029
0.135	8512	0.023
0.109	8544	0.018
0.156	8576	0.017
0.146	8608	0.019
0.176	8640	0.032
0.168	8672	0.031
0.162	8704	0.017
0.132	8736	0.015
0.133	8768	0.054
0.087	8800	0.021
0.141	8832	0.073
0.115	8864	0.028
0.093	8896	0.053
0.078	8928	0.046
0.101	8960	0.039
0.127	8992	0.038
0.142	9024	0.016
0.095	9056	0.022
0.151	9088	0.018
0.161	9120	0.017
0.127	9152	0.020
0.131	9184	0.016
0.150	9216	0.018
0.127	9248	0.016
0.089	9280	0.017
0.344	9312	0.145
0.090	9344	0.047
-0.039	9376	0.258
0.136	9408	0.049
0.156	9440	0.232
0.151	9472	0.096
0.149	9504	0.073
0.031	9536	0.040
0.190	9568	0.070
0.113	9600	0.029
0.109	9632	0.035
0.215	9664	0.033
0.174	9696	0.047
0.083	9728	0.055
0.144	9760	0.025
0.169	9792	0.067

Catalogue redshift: 0.99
